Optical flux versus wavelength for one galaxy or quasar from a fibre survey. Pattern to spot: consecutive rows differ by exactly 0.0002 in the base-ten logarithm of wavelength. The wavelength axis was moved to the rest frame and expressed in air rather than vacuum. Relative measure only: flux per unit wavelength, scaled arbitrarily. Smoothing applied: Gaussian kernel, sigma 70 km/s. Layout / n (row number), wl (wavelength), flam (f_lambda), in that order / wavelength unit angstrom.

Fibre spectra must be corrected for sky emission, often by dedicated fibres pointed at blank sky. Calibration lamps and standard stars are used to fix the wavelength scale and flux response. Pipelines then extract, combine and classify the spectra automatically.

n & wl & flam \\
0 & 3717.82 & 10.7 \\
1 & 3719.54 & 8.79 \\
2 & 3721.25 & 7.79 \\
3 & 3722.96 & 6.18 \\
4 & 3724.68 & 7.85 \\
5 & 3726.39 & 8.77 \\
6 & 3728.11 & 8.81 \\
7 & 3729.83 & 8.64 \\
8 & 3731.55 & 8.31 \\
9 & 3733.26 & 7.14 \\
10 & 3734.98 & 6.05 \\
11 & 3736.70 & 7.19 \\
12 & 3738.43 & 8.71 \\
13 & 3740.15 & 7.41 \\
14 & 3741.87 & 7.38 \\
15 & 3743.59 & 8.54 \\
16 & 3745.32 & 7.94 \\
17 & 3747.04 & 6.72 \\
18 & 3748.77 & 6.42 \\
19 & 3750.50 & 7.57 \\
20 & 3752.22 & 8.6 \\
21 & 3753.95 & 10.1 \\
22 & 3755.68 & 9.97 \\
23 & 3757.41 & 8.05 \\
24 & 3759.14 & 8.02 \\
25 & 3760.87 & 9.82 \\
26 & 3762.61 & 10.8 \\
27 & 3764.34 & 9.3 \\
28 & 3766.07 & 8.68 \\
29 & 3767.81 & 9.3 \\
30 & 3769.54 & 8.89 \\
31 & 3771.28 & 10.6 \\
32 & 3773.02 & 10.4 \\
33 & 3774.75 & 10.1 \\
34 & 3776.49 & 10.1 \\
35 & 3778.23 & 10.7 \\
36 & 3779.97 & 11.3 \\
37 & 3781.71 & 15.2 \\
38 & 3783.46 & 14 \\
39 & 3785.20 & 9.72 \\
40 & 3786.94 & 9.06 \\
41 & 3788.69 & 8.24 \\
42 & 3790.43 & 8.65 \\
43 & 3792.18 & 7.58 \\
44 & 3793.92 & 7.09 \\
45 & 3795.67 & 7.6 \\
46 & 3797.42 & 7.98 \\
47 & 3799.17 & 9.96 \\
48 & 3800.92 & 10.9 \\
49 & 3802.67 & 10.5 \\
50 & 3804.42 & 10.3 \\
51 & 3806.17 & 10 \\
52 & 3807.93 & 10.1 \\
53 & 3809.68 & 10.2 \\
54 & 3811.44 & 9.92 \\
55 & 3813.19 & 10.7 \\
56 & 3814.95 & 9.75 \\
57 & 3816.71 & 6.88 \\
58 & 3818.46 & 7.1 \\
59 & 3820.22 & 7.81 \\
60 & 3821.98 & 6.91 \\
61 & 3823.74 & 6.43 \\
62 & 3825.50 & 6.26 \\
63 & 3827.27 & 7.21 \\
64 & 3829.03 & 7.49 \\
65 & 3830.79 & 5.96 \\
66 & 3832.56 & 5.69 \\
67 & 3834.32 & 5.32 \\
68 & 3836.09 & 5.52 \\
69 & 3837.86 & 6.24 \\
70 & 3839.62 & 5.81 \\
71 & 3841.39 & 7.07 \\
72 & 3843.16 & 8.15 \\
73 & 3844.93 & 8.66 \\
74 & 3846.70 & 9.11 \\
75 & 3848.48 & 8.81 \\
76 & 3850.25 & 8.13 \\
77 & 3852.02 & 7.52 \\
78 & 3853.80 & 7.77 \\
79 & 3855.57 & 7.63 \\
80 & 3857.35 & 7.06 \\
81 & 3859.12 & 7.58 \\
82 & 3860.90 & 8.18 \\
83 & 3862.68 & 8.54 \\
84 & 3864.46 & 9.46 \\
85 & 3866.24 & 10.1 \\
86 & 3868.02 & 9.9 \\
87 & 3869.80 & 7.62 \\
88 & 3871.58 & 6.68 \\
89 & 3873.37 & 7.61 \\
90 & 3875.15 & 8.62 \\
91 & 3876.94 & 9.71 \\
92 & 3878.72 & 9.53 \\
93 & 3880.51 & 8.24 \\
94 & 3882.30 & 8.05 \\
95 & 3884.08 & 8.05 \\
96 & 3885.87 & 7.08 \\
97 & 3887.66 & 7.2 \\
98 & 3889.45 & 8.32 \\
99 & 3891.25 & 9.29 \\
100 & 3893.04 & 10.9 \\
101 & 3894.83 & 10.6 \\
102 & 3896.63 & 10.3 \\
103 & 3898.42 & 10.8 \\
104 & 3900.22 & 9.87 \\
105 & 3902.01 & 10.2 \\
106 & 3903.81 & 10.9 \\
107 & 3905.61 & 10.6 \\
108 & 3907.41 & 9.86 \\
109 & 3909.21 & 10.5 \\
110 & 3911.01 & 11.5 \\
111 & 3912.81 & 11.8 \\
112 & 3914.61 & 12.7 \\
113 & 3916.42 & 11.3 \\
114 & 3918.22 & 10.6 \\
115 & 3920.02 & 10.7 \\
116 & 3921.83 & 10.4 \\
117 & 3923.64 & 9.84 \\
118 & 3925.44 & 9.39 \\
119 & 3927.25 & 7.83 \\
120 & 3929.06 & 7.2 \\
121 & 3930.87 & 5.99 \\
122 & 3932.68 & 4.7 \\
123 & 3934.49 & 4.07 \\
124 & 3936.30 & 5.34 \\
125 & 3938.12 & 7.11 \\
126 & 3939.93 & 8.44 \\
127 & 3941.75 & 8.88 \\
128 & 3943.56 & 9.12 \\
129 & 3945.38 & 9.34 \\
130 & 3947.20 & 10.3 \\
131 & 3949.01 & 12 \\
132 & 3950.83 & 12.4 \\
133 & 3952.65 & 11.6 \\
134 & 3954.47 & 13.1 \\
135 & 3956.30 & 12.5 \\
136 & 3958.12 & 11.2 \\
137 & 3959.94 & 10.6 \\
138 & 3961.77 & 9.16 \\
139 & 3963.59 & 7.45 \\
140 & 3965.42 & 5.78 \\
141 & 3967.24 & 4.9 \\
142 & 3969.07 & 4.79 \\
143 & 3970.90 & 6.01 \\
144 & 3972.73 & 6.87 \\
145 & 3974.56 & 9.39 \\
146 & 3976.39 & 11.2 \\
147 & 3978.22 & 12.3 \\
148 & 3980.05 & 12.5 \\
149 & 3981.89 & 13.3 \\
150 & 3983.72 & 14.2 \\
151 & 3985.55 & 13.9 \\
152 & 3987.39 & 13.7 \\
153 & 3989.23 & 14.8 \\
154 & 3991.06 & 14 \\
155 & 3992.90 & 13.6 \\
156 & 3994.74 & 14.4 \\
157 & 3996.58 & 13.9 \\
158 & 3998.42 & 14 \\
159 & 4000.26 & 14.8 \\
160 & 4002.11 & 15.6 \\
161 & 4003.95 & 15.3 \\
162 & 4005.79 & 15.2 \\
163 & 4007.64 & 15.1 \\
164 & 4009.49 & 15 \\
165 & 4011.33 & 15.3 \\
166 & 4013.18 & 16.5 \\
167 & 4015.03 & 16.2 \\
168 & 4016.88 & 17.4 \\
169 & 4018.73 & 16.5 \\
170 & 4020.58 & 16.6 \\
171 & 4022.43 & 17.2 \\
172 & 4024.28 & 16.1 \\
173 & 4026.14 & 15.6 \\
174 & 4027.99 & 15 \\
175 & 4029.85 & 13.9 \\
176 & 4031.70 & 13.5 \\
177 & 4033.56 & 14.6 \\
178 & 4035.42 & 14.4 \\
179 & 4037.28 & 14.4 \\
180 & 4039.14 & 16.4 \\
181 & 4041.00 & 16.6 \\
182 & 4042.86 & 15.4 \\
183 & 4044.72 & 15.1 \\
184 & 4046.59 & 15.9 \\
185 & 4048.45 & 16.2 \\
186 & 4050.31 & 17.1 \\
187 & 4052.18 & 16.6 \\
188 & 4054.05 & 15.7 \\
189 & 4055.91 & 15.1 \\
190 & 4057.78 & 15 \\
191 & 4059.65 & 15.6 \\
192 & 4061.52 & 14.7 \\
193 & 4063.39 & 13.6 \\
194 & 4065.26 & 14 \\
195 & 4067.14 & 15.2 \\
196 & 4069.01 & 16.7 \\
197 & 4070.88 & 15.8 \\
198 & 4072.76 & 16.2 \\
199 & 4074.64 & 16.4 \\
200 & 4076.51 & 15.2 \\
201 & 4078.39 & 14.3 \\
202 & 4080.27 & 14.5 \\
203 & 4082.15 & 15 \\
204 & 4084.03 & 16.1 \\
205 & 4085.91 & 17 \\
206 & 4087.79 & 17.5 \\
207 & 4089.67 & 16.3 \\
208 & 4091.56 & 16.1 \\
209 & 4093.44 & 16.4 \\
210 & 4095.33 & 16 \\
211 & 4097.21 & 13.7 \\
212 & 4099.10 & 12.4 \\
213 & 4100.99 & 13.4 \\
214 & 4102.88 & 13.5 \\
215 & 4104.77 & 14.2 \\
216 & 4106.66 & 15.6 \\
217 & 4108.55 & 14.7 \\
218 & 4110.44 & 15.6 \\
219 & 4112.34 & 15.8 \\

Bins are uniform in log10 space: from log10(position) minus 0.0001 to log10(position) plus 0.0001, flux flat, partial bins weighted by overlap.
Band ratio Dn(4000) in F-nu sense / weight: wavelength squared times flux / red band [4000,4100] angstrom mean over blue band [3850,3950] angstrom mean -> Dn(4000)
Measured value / 1.9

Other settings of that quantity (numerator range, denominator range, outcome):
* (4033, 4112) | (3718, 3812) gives 1.98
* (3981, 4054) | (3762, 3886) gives 1.95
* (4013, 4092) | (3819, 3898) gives 2.17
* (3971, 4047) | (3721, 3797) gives 1.85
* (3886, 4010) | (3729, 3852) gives 1.34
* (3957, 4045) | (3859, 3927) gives 1.48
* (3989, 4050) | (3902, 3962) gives 1.64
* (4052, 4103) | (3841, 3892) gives 2.06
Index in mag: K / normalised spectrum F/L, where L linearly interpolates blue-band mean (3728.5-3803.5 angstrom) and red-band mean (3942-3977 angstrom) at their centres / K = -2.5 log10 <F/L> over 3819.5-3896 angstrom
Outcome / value 0.17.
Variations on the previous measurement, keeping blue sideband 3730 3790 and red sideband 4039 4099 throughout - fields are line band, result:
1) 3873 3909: 0.26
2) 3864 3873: 0.30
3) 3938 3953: 0.29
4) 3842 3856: 0.32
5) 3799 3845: 0.28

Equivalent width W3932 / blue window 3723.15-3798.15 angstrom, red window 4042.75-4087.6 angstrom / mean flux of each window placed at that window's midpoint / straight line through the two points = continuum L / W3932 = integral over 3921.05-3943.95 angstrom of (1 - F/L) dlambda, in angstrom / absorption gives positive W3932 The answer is 9.29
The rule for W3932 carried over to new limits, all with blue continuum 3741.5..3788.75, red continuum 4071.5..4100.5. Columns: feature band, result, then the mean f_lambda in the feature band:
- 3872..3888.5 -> 4.92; 8.19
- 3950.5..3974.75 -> 7.89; 8.88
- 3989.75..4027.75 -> -3.58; 15.4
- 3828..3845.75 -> 7.00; 6.59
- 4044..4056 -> -0.97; 16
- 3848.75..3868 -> 5.09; 8.3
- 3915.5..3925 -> 1.46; 10.5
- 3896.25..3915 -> 2.11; 10.8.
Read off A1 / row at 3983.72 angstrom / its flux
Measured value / 14.2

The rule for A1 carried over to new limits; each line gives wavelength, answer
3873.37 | 7.61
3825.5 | 6.26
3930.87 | 5.99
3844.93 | 8.66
